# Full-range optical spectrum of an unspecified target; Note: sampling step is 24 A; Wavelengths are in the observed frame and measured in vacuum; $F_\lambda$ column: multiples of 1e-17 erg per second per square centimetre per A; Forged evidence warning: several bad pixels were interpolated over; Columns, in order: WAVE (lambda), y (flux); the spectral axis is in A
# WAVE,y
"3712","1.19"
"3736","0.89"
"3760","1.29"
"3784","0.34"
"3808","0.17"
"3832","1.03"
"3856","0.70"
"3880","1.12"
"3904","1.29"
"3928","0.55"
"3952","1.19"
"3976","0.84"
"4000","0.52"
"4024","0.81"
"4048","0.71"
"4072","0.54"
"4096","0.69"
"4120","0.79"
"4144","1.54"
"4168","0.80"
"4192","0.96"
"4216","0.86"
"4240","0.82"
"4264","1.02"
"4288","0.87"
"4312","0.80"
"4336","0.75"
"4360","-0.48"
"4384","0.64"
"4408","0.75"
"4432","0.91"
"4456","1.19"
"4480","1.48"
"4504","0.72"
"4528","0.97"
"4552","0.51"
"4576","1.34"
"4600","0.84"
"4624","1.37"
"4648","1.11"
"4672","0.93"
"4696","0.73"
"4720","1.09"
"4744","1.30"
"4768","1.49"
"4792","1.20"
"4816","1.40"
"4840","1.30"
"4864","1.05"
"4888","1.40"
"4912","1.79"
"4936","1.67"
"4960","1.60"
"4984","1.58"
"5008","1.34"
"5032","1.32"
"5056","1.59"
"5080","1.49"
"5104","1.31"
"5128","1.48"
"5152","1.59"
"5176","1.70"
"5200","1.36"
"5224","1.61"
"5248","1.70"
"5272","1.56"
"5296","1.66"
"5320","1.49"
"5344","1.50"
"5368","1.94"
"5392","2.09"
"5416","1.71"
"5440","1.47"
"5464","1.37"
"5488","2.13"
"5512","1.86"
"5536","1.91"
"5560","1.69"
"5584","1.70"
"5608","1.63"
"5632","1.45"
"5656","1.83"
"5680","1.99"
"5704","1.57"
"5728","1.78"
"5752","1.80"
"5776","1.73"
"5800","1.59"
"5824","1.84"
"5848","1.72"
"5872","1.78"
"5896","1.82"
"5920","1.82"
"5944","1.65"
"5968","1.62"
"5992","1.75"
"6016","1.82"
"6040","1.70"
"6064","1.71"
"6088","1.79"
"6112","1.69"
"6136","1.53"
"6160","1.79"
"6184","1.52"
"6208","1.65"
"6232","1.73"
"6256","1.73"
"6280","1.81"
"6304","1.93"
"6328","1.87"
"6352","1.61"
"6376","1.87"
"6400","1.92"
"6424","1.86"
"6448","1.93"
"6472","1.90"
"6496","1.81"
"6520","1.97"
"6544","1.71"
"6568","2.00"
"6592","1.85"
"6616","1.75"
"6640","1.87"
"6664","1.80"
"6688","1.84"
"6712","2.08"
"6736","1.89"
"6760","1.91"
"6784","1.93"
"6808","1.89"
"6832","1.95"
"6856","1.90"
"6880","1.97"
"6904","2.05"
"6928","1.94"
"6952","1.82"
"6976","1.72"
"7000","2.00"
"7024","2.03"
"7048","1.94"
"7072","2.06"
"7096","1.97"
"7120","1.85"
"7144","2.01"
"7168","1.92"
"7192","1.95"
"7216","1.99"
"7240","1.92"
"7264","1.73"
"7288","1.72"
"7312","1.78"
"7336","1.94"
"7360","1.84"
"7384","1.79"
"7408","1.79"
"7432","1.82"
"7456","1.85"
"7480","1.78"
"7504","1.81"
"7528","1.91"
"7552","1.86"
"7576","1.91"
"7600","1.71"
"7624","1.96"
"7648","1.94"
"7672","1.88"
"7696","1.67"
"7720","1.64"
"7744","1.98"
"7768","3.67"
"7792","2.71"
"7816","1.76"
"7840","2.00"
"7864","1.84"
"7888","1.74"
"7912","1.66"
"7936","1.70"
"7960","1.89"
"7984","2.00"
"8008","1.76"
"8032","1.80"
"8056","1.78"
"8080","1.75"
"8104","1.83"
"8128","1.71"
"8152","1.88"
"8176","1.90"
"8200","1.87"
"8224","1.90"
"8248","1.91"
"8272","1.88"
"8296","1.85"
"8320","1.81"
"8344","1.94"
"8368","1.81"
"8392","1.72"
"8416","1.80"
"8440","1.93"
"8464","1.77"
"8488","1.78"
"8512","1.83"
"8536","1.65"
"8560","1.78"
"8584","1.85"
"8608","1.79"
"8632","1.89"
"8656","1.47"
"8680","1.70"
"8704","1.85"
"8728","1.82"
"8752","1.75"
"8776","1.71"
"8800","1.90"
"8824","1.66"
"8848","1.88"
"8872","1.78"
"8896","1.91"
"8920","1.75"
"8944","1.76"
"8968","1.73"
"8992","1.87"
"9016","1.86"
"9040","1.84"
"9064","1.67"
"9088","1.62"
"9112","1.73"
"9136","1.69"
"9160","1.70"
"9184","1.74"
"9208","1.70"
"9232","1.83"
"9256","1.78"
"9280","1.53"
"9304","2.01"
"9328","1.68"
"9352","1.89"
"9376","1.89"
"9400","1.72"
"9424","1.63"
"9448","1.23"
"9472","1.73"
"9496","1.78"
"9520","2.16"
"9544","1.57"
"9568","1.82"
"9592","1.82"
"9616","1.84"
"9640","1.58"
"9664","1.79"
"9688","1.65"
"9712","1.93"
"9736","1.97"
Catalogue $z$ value 0.185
